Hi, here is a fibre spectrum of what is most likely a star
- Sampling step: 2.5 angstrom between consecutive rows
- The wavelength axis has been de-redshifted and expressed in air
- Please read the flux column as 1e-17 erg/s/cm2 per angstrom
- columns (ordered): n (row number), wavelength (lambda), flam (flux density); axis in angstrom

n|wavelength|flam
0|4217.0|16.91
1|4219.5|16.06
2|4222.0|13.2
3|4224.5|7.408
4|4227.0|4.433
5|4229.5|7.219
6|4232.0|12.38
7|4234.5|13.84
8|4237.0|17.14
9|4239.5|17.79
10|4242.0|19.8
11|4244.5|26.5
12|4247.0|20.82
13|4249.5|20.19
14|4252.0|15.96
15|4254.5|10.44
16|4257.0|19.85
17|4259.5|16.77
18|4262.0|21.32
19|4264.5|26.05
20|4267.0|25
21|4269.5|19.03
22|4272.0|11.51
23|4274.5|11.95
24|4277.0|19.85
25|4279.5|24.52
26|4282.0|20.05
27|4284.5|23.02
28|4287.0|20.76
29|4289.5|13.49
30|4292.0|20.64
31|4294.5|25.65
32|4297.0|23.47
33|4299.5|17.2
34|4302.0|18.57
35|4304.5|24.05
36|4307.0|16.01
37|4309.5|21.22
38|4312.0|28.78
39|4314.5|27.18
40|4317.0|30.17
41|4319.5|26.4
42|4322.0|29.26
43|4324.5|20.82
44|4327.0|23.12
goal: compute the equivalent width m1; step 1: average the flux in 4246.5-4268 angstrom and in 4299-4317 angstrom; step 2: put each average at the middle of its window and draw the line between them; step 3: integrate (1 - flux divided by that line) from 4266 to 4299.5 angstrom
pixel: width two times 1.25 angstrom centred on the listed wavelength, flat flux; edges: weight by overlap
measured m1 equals 2.1 angstrom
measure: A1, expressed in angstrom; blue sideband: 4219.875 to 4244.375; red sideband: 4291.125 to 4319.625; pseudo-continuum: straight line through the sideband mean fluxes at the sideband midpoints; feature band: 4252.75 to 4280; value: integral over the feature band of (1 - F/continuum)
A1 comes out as -0.9 angstrom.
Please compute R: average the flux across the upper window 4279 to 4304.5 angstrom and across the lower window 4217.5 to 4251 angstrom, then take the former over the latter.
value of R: 1.37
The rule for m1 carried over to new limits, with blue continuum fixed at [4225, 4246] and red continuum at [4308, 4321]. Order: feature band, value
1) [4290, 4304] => 1.8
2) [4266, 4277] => 1.6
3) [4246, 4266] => -1.3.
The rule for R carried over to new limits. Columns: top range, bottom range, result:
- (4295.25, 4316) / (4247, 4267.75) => 1.15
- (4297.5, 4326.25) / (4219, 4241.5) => 1.92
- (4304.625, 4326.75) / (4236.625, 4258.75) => 1.33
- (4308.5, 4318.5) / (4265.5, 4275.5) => 1.57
